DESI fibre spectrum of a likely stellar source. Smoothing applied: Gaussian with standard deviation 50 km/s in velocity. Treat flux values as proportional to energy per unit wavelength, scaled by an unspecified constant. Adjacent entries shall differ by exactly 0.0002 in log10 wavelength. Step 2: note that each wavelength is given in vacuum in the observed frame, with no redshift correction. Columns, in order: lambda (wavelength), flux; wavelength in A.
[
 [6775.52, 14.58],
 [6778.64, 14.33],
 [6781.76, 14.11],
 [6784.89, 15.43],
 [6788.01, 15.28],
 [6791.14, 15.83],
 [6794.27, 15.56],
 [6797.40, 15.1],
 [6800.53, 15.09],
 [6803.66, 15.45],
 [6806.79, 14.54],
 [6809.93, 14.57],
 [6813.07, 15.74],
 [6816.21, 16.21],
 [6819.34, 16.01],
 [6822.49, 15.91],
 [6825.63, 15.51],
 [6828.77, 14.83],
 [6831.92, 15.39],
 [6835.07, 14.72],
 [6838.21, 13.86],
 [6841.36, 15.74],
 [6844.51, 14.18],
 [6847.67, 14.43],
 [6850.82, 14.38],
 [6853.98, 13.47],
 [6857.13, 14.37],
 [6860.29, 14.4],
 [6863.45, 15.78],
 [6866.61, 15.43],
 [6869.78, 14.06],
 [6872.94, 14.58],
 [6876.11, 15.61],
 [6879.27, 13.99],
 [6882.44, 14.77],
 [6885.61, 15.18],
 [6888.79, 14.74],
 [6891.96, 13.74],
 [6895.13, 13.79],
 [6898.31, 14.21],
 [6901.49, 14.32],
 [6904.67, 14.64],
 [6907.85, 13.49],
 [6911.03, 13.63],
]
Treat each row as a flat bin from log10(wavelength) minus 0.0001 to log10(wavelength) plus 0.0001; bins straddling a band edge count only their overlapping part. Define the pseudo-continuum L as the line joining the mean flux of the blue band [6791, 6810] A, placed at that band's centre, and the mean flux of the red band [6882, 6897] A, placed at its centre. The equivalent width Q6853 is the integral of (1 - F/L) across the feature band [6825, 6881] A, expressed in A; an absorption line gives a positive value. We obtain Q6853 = 0.1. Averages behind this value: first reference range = 15.2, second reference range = 14.4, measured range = 14.7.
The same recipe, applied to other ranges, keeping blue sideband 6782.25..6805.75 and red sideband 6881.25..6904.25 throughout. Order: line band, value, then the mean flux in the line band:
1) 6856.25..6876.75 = -0.3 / 14.9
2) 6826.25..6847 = 0.2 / 14.8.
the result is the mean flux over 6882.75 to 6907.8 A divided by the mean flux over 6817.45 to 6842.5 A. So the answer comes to 0.94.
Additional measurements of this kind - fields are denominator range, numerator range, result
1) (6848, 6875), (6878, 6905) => 0.99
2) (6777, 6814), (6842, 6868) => 0.97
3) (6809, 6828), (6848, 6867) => 0.93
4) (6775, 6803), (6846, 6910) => 0.96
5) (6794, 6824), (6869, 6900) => 0.94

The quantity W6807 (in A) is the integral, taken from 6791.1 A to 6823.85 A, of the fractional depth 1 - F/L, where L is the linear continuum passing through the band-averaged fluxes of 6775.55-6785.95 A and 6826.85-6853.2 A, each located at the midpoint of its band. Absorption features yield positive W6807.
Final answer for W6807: -1.84 A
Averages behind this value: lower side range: 14.6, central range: 15.4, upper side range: 14.7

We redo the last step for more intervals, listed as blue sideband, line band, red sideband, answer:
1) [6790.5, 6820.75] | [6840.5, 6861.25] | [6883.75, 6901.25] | 0.6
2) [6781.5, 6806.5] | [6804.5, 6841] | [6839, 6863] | -0.9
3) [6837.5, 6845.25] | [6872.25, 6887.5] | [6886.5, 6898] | -0.6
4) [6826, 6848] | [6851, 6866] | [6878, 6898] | 0.1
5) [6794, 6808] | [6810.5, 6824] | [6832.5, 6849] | -0.8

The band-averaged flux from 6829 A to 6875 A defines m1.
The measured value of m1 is 14.6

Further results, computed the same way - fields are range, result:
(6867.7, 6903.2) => 14.5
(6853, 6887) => 14.7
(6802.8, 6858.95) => 15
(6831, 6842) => 14.8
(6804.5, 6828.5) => 15.5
